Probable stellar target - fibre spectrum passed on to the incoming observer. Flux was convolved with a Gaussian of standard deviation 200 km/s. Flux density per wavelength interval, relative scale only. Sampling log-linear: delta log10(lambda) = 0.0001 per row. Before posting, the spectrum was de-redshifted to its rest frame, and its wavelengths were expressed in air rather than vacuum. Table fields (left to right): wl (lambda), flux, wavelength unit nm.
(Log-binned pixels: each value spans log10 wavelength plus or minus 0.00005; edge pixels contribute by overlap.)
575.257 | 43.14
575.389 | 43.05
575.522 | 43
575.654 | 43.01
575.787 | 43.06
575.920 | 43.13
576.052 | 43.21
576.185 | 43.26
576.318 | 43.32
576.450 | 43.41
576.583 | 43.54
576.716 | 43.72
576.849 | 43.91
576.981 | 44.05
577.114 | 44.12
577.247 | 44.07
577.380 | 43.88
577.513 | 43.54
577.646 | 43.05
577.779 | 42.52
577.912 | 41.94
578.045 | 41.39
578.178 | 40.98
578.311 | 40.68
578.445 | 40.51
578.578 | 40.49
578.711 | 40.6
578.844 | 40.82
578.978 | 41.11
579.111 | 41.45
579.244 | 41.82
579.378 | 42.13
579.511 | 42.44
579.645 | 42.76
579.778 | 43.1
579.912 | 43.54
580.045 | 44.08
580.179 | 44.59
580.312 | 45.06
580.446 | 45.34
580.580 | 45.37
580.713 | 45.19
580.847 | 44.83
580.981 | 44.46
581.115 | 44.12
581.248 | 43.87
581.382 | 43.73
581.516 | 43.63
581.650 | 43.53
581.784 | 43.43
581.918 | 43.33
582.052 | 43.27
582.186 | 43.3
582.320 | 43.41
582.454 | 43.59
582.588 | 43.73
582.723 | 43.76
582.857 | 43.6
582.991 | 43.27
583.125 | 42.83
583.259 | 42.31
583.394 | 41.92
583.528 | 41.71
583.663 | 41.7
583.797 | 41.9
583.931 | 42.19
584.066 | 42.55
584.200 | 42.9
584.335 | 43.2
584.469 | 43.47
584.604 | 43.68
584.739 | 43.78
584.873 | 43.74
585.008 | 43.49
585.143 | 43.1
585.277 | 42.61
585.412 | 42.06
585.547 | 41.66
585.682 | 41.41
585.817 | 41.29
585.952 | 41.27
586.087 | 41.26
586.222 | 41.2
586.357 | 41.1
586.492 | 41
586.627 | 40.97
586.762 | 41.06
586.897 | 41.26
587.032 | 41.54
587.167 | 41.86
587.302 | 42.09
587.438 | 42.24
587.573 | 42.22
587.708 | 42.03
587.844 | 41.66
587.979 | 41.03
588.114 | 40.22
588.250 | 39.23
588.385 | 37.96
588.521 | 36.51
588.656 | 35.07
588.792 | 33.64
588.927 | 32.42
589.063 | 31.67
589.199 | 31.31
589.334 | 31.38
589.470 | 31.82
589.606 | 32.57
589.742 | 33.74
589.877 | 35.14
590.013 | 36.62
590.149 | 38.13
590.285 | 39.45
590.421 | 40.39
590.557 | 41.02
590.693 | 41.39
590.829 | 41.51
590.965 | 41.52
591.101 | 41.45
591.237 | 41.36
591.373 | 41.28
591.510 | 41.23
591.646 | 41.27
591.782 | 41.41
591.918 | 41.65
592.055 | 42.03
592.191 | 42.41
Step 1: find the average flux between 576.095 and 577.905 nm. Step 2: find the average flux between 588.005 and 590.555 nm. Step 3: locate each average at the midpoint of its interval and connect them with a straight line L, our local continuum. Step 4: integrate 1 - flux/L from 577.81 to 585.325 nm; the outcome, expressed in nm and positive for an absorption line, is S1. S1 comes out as -0.45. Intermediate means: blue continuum 43.5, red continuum 35.6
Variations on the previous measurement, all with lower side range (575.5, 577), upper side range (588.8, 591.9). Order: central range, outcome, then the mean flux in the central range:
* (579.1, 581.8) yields -0.14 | 43.8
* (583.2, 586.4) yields -0.19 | 42.3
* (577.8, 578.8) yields 0.04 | 41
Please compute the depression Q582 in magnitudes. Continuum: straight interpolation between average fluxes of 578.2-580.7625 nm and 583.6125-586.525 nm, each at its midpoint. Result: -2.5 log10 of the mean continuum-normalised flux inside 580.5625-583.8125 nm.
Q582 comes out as -0.024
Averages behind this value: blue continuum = 42.6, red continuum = 42.3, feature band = 43.4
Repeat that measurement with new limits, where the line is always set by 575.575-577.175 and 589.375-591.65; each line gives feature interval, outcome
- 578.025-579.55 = 0.04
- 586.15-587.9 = -0.05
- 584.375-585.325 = -0.07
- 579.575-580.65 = -0.05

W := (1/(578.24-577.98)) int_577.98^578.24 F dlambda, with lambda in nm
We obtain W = 41.2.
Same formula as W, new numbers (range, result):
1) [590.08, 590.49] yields 39.3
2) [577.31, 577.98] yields 43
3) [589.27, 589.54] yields 31.5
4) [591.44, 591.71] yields 41.2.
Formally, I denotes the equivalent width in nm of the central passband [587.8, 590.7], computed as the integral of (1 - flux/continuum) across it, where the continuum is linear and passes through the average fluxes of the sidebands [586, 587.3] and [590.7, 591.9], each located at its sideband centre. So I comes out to 0.35 nm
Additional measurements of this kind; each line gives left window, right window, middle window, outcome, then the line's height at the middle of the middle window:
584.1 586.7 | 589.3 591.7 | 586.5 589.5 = 0.157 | 40.3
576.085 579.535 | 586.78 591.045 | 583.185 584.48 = -0.074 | 40.1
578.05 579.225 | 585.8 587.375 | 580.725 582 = -0.089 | 41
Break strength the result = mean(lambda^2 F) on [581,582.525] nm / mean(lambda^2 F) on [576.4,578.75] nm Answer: 1.04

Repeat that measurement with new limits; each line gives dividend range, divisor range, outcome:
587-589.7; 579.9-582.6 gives 0.87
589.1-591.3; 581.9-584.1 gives 0.89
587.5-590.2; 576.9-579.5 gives 0.89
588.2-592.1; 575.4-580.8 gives 0.92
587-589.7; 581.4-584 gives 0.89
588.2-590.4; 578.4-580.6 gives 0.85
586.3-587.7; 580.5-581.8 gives 0.96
